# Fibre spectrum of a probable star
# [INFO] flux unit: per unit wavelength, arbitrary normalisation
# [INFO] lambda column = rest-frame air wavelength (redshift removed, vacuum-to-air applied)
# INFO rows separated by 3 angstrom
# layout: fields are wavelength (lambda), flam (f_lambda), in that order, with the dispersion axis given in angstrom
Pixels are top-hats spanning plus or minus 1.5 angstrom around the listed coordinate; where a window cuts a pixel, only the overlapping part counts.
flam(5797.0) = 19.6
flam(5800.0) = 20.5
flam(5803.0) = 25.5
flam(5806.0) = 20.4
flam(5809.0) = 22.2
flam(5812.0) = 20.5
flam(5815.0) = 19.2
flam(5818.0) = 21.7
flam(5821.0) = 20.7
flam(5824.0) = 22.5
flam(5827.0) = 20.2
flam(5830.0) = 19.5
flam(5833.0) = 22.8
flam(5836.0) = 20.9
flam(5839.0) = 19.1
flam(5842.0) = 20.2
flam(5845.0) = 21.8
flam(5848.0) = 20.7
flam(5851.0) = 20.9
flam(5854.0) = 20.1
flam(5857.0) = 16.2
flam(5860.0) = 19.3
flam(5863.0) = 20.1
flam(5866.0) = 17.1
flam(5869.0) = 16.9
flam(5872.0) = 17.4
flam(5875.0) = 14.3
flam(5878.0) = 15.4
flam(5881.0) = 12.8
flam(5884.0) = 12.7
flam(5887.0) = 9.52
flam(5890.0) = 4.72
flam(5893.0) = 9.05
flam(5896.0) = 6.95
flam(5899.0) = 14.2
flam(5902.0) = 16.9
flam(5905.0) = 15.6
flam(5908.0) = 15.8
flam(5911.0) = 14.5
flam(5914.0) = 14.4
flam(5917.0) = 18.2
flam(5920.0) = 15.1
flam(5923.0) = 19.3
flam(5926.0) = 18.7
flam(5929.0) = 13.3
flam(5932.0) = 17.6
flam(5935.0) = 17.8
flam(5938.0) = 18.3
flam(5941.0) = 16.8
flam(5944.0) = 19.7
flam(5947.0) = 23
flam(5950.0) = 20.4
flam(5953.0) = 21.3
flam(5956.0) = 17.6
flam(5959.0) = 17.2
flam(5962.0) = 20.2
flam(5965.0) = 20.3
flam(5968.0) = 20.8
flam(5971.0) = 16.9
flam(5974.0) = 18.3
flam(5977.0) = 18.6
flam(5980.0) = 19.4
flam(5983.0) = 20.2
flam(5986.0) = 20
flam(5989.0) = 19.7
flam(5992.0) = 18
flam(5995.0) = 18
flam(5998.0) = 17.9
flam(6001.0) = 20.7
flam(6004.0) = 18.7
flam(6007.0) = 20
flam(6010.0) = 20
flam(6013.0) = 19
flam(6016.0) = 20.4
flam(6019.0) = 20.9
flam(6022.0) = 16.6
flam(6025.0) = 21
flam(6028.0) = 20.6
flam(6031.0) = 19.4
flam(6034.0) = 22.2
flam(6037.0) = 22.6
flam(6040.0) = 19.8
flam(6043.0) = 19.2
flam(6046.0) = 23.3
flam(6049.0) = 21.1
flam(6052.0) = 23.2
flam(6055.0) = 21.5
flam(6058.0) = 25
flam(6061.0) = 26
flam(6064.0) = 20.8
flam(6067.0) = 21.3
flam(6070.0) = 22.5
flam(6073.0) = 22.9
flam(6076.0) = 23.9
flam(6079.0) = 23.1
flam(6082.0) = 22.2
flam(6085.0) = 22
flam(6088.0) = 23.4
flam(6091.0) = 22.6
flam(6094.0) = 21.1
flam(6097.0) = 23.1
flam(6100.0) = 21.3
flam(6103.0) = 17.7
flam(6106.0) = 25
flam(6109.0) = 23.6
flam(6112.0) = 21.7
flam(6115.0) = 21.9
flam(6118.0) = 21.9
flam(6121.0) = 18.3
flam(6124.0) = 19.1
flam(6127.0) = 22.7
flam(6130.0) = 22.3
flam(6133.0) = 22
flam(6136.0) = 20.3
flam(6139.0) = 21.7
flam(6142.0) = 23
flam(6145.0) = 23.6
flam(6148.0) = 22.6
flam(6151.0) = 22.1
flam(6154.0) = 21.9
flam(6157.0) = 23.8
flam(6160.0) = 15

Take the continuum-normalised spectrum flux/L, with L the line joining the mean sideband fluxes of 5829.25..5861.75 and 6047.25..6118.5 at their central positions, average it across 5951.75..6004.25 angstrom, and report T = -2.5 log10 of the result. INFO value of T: 0.13 mag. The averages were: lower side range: 20.2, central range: 19.1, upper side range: 22.5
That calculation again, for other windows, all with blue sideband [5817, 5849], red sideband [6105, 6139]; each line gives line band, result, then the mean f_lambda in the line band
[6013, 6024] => 0.11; 19.3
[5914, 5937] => 0.24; 17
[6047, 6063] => -0.09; 23.3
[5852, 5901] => 0.42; 14.3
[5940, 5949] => 0.06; 20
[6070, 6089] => -0.06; 22.9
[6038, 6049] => 0.03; 20.9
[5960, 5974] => 0.10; 19.3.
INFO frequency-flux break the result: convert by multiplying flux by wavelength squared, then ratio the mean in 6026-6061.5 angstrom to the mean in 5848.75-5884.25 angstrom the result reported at 1.4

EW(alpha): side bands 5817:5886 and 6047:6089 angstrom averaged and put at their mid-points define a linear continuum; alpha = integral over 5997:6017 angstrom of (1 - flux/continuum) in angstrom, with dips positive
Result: 1.9 angstrom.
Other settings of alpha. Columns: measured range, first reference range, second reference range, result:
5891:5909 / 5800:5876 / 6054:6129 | 6.8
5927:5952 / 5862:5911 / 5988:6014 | -3.4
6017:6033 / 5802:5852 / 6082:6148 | 1.3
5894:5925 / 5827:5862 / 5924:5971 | 6.8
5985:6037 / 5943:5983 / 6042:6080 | 3.4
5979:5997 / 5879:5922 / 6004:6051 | -1.1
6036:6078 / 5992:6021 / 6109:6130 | -4.5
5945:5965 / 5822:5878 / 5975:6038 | -0.4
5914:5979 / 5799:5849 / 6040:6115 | 9.7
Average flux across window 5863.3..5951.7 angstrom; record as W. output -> 15.5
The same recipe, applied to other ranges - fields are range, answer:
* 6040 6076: 22.4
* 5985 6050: 19.9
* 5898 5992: 18.1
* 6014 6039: 20.4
